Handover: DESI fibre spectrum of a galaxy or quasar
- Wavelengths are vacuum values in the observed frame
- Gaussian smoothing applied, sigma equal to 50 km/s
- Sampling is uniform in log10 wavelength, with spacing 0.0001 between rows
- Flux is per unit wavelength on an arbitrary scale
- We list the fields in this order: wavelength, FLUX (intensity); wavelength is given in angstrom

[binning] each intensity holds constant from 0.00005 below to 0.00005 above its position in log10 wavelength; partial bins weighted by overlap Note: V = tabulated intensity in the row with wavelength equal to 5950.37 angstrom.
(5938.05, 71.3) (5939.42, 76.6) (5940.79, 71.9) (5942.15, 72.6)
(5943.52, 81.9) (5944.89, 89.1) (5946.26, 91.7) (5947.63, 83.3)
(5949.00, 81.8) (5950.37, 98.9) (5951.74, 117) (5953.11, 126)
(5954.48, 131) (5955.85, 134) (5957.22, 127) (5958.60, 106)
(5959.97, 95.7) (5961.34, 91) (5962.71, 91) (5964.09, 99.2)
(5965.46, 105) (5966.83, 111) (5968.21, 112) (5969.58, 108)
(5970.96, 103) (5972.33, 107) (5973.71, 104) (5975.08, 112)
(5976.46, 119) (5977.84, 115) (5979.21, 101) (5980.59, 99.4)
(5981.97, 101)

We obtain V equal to 98.9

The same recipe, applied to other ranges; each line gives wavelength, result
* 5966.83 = 111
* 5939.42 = 76.6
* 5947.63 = 83.3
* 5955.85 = 134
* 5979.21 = 101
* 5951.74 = 117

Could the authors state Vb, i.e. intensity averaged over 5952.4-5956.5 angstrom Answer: 130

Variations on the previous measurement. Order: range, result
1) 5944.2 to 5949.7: 86.5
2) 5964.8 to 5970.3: 109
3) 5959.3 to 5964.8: 94.3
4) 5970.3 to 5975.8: 107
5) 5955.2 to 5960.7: 115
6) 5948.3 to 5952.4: 99.1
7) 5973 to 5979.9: 110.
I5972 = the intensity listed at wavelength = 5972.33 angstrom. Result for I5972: 107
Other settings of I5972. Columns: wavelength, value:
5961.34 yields 91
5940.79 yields 71.9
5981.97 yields 101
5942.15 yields 72.6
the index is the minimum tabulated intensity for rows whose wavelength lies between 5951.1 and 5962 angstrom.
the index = 91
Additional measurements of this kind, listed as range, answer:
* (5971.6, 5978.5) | 104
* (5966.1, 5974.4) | 103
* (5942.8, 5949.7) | 81.8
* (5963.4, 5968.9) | 99.2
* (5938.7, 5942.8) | 71.9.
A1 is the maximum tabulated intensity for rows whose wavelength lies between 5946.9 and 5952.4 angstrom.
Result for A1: 117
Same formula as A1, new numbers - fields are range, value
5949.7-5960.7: 134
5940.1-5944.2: 81.9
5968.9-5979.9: 119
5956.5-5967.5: 127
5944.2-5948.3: 91.7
